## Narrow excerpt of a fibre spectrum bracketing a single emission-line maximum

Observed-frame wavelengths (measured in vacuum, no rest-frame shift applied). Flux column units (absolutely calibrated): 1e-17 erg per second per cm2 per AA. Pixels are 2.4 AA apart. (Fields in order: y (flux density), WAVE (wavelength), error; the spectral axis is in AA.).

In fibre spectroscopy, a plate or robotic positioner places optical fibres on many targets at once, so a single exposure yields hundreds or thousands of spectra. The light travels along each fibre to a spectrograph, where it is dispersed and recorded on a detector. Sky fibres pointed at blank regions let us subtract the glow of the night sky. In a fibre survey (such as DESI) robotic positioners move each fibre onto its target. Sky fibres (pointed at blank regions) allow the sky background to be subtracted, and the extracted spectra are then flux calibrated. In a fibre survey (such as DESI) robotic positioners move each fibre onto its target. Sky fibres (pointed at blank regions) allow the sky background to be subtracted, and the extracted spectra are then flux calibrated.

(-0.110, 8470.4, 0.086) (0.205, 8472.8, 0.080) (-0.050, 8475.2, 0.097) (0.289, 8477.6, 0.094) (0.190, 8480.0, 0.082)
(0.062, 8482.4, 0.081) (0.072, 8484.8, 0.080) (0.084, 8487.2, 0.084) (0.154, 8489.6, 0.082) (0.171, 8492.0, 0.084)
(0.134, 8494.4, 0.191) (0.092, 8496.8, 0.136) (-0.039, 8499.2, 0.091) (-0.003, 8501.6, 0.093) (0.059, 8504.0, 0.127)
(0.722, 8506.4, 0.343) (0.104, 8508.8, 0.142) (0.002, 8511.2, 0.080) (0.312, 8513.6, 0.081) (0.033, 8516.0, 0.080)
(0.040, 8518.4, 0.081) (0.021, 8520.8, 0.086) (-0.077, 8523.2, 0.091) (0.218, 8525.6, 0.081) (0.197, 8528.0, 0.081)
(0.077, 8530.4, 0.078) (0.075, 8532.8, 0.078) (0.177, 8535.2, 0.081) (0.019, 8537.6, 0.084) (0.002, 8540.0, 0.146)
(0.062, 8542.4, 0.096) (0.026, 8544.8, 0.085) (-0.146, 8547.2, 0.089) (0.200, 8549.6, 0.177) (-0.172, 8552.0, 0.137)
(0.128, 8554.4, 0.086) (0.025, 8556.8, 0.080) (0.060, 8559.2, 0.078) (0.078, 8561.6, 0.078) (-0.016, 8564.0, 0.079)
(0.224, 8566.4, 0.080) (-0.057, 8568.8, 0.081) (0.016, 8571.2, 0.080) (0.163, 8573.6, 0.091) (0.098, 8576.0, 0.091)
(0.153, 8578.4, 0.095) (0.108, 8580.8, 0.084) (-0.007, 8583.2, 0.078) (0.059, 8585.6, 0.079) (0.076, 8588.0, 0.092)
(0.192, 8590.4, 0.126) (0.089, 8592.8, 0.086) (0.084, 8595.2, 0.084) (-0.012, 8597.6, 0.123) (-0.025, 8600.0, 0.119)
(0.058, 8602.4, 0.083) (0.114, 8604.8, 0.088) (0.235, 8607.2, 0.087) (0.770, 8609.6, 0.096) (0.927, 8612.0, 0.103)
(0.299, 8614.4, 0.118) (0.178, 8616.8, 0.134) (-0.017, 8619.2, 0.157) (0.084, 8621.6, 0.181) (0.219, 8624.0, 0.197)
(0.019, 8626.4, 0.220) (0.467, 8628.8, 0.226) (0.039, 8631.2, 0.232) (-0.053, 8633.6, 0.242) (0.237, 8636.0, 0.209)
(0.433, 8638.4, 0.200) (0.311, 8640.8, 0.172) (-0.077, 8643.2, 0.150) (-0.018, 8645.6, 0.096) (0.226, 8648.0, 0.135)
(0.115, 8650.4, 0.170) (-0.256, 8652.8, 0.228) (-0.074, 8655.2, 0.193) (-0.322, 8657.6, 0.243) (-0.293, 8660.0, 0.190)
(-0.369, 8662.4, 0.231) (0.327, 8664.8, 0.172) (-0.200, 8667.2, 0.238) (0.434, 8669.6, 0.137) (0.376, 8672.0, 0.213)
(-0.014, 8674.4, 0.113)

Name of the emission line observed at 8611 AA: H-beta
